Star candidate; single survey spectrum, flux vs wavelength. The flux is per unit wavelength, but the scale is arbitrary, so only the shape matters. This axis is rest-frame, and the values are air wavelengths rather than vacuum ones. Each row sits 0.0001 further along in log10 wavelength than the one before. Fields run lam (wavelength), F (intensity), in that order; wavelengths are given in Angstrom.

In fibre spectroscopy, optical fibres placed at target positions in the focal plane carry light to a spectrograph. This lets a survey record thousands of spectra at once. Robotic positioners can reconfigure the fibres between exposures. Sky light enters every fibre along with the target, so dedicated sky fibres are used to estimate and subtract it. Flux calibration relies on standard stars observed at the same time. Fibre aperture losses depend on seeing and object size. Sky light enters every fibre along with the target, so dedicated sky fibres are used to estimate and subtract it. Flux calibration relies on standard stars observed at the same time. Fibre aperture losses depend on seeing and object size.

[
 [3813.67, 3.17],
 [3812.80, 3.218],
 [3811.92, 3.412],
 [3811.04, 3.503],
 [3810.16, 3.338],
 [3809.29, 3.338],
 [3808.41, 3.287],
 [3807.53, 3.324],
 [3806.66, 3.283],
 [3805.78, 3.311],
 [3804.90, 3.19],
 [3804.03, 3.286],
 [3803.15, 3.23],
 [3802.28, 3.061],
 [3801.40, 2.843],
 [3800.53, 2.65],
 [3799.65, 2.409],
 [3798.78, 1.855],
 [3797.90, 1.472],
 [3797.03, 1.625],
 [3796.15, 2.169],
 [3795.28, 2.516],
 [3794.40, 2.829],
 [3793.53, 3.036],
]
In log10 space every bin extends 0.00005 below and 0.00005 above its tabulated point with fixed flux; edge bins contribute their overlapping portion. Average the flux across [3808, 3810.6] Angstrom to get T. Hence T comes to 3.33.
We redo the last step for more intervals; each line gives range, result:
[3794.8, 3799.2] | 1.93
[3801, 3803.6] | 3.04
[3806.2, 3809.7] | 3.3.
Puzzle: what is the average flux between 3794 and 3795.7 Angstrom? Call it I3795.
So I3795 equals 2.66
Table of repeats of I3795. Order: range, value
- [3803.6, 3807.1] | 3.27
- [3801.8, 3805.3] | 3.19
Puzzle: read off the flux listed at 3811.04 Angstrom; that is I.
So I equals 3.503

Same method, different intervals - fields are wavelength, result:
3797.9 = 1.472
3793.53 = 3.036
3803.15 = 3.23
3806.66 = 3.283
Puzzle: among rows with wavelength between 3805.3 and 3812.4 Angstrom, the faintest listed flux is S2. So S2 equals 3.283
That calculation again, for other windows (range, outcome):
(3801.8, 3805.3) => 3.061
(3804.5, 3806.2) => 3.19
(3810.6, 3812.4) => 3.412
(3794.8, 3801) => 1.472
